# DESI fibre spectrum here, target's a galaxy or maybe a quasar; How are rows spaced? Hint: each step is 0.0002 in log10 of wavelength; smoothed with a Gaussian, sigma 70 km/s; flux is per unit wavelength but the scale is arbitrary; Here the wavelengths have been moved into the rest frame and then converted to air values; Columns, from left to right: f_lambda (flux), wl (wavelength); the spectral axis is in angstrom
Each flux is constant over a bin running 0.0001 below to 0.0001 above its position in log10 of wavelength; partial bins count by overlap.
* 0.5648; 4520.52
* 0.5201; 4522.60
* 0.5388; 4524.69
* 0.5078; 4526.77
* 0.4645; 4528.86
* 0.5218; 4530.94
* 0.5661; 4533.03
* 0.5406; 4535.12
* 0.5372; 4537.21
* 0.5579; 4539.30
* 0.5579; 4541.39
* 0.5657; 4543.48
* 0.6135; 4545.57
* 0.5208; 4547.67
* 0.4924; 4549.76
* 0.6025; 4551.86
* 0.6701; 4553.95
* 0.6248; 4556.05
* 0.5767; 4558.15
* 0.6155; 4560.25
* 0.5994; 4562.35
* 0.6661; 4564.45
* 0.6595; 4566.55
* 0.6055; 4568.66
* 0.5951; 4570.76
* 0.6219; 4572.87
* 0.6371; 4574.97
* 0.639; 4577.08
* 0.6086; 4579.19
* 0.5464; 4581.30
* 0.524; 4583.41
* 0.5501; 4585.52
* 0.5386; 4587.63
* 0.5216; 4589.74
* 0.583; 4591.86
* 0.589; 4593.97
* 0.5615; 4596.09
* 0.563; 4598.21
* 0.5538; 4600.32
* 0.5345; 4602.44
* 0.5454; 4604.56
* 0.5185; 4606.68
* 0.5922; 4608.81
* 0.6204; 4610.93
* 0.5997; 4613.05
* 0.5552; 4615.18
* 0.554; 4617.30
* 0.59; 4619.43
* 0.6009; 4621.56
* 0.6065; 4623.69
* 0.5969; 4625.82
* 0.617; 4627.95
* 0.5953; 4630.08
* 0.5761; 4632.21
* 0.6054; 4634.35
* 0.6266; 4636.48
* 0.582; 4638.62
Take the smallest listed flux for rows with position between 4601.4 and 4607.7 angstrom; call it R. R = 0.5185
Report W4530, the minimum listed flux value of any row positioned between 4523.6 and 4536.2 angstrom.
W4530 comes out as 0.4645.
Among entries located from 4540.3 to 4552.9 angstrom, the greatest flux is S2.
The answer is 0.6135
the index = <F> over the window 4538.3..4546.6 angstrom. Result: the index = 0.574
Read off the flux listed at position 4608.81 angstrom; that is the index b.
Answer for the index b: 0.5922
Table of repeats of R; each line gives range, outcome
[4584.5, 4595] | 0.5216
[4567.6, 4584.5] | 0.524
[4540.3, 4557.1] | 0.4924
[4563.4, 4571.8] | 0.5951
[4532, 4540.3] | 0.5372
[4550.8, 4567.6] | 0.5767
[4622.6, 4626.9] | 0.5969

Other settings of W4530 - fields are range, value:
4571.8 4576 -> 0.6219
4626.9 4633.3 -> 0.5761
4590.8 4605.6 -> 0.5345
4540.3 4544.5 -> 0.5579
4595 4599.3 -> 0.5615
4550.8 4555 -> 0.6025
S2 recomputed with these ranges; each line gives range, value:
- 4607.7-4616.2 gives 0.6204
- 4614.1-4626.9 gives 0.6065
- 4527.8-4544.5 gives 0.5661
